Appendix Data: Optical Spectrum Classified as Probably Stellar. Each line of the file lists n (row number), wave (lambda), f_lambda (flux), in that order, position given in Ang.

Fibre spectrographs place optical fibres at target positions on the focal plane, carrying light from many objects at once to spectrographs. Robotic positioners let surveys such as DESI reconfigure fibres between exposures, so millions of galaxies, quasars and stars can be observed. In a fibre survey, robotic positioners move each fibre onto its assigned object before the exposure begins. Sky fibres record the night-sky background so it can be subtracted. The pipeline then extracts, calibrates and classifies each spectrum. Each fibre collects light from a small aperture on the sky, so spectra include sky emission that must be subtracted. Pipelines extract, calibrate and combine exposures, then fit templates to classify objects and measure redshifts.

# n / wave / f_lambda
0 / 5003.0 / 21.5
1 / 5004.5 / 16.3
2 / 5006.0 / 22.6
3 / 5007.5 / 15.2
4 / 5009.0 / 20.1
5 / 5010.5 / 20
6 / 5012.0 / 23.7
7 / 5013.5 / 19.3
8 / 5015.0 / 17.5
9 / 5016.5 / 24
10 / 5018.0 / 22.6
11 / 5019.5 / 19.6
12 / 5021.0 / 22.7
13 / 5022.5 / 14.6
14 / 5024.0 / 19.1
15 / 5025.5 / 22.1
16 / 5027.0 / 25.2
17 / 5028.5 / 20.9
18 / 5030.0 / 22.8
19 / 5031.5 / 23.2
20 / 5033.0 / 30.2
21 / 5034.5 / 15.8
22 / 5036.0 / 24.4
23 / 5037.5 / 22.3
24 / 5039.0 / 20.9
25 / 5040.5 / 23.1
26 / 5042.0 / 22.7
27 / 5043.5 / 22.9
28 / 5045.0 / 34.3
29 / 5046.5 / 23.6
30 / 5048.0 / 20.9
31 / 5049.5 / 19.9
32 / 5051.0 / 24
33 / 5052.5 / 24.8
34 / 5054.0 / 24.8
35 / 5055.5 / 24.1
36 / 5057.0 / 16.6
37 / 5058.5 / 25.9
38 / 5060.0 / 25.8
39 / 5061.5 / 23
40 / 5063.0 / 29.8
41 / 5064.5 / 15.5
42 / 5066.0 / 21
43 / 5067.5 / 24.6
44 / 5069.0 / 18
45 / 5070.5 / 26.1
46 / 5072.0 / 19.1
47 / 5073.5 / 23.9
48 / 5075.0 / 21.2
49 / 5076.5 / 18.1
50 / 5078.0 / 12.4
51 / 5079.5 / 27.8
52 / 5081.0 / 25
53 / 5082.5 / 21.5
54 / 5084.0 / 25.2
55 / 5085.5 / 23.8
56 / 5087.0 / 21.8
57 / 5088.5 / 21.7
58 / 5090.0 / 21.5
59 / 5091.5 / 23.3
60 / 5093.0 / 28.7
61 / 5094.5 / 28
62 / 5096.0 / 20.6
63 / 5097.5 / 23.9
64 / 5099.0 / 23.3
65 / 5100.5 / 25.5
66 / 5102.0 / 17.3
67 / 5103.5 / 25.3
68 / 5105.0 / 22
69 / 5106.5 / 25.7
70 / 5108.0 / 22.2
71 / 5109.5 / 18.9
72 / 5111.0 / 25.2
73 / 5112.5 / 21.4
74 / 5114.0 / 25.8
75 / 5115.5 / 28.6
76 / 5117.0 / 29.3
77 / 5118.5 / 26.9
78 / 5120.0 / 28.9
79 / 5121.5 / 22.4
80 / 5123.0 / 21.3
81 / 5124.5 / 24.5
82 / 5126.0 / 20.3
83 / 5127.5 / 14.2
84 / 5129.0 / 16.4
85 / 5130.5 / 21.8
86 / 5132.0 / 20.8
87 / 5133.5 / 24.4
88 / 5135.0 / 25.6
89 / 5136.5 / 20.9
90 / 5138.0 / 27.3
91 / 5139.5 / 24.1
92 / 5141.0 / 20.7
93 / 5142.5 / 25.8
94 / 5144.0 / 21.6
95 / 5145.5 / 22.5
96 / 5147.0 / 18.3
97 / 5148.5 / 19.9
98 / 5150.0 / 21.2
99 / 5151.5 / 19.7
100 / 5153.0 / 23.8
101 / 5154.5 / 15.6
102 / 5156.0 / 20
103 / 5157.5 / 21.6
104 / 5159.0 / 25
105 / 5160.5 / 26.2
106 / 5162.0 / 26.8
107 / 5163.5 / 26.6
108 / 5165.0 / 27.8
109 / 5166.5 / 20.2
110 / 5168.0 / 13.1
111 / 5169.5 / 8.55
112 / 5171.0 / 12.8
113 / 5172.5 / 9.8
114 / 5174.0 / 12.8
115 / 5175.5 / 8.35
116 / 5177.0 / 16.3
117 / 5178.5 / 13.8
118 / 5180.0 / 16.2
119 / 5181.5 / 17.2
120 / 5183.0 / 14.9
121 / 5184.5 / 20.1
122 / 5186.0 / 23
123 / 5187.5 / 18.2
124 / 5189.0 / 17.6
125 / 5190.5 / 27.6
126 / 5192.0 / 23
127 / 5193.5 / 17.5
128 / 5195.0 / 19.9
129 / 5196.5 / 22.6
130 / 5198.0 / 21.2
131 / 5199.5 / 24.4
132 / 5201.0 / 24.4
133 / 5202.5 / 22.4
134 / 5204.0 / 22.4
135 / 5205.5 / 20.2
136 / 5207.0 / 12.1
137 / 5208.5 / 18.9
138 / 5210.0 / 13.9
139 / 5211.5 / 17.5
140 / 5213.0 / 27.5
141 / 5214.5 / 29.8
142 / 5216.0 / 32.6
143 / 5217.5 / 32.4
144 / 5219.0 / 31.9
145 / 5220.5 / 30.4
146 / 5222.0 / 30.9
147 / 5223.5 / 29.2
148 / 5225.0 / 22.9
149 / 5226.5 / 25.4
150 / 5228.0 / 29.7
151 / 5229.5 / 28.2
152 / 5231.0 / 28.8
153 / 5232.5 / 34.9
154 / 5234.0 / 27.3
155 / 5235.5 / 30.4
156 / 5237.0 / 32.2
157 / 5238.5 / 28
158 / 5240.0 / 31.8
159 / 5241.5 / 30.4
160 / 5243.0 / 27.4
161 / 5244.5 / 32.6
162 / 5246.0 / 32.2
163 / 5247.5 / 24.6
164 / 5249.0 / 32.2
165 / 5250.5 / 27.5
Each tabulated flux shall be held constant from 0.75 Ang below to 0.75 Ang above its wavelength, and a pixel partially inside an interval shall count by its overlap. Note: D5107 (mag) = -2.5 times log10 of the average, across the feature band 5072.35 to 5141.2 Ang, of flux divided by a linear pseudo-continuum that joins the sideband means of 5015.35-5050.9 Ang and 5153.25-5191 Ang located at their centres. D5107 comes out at -0.14 mag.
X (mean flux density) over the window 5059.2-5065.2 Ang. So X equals 23.6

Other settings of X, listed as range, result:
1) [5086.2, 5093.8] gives 23.4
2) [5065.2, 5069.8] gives 21.2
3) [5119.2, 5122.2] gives 25.7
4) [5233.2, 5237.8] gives 30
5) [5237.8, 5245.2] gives 30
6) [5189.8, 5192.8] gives 25.1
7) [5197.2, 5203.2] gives 23.1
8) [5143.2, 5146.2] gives 22.1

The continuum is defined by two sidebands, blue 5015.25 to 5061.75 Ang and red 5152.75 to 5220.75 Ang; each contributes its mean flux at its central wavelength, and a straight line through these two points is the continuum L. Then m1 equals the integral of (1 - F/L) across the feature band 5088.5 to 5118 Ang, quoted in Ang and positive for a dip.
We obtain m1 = -3.0 Ang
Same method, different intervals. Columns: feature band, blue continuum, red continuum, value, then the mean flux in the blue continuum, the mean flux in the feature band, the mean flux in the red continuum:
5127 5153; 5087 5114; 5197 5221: 2.0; 23.2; 21.6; 23.8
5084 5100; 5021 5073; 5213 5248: 0.4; 22.7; 23.8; 29.7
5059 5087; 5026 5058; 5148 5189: -0.4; 23.2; 22.3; 18.5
